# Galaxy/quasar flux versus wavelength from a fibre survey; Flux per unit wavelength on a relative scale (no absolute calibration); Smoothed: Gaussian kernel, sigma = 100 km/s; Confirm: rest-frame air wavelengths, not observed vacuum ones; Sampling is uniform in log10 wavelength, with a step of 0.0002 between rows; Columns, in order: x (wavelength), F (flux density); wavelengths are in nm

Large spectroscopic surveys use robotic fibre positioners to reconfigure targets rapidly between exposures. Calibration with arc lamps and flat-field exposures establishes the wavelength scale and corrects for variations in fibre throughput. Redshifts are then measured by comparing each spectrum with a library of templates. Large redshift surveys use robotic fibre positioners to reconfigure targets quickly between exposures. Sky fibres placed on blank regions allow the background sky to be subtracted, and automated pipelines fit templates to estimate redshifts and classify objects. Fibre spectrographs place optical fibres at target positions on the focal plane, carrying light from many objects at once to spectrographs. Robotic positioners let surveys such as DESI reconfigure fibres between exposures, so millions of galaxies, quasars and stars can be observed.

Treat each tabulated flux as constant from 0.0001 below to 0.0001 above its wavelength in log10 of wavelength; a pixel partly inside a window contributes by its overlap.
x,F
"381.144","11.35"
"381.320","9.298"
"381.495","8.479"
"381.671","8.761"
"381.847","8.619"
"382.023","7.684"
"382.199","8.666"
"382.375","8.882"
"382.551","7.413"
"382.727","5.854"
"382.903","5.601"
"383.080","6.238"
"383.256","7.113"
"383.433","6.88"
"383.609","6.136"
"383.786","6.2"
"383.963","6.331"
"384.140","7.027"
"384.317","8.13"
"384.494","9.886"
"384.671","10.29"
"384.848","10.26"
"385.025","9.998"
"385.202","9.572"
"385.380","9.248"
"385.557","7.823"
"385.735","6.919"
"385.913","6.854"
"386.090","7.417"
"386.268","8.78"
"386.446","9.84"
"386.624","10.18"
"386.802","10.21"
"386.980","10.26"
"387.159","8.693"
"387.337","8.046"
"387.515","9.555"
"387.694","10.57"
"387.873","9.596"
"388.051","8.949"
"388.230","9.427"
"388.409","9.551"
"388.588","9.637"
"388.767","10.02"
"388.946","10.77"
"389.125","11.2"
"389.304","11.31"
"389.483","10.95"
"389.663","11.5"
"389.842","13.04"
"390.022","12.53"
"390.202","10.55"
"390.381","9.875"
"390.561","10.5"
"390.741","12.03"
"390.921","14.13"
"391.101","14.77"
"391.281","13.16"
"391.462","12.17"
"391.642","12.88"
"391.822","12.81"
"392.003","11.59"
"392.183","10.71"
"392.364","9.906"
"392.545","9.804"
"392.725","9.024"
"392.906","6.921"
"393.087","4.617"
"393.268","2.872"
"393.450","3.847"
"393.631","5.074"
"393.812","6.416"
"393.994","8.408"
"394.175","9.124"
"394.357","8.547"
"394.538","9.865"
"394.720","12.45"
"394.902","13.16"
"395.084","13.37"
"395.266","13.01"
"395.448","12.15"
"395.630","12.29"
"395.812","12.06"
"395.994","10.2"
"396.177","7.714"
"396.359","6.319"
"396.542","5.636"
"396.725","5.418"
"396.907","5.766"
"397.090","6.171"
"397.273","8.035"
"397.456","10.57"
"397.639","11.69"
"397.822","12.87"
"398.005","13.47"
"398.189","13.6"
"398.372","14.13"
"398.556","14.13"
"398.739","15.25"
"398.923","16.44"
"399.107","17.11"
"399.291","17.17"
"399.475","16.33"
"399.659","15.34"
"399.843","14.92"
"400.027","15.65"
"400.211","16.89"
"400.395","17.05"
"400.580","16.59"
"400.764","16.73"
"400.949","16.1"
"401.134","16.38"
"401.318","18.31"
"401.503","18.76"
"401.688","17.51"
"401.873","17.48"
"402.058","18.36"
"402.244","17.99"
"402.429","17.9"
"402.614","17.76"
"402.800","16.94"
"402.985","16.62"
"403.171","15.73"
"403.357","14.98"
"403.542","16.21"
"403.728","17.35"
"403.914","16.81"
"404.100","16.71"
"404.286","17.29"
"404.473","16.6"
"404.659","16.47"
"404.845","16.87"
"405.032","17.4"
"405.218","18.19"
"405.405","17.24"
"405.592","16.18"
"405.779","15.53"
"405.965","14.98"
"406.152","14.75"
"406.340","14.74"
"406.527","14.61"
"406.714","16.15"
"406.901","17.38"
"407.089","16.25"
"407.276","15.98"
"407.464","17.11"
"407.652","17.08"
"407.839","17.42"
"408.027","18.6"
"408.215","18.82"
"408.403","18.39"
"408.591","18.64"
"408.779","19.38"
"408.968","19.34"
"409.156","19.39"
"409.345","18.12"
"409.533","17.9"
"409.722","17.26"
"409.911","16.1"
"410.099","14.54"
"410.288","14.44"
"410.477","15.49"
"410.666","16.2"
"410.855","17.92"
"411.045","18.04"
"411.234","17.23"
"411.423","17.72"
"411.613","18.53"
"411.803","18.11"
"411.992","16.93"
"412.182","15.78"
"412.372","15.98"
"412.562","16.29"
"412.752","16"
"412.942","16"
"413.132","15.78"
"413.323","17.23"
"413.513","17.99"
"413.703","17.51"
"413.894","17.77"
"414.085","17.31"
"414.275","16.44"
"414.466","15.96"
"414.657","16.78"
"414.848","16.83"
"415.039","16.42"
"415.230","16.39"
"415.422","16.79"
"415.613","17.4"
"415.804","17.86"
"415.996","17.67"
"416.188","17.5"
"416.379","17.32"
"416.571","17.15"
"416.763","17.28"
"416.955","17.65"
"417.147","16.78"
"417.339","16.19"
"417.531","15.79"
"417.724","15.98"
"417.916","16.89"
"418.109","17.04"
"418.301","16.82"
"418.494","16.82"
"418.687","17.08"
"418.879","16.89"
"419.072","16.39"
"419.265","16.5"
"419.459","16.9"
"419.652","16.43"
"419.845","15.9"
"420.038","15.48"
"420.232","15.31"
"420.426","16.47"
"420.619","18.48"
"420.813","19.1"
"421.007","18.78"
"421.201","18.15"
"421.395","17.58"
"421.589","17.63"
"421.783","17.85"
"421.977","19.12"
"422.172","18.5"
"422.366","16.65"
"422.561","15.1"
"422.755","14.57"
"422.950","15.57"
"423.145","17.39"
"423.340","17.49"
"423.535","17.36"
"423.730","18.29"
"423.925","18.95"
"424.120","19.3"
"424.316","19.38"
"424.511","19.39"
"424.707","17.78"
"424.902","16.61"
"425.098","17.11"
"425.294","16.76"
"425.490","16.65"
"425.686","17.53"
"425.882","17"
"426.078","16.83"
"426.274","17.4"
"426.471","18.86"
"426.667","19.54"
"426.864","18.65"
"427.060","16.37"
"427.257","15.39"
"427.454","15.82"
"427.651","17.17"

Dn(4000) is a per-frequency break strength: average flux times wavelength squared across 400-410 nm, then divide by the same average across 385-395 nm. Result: 1.88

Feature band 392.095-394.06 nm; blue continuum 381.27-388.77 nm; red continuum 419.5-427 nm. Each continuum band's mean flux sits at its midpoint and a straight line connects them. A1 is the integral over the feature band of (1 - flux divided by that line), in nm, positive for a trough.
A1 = 0.628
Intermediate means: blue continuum 8.47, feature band 7.03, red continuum 17.5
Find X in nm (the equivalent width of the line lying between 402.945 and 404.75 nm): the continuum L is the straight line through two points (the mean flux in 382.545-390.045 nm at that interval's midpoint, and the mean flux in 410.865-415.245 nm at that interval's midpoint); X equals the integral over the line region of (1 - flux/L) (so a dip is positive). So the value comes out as -0.29 nm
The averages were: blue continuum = 8.97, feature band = 16.5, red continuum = 16.9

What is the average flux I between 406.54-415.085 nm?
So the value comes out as 17.1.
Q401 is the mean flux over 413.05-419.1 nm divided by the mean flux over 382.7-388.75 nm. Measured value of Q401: 1.99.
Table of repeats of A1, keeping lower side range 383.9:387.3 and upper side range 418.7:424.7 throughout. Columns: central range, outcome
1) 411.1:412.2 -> -0.19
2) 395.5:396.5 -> 0.15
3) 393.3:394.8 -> 0.43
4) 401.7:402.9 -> -0.46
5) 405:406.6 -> -0.27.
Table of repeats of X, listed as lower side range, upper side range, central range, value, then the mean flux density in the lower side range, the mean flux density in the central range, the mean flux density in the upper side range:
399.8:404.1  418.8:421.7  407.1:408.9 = -0.10 nm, 16.9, 17.9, 17.1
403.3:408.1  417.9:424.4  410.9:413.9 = -0.04 nm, 16.5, 17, 17.2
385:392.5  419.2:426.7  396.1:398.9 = 0.47 nm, 10.4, 10.2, 17.4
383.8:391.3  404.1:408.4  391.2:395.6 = 0.85 nm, 9.93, 9.69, 16.7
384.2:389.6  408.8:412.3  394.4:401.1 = 0.22 nm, 9.46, 12.7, 17.2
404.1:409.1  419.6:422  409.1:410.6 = 0.04 nm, 17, 16.6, 17.4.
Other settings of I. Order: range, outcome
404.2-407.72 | 16.3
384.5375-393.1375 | 10.2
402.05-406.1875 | 16.7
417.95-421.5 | 17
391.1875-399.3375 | 10.4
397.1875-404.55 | 15.9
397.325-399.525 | 14.2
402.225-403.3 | 17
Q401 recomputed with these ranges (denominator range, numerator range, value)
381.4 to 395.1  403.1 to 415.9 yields 1.82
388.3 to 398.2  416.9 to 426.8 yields 1.71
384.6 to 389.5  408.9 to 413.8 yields 1.79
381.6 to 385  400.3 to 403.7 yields 2.21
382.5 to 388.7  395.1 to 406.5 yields 1.74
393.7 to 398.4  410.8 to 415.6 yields 1.69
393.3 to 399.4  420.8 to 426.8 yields 1.67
